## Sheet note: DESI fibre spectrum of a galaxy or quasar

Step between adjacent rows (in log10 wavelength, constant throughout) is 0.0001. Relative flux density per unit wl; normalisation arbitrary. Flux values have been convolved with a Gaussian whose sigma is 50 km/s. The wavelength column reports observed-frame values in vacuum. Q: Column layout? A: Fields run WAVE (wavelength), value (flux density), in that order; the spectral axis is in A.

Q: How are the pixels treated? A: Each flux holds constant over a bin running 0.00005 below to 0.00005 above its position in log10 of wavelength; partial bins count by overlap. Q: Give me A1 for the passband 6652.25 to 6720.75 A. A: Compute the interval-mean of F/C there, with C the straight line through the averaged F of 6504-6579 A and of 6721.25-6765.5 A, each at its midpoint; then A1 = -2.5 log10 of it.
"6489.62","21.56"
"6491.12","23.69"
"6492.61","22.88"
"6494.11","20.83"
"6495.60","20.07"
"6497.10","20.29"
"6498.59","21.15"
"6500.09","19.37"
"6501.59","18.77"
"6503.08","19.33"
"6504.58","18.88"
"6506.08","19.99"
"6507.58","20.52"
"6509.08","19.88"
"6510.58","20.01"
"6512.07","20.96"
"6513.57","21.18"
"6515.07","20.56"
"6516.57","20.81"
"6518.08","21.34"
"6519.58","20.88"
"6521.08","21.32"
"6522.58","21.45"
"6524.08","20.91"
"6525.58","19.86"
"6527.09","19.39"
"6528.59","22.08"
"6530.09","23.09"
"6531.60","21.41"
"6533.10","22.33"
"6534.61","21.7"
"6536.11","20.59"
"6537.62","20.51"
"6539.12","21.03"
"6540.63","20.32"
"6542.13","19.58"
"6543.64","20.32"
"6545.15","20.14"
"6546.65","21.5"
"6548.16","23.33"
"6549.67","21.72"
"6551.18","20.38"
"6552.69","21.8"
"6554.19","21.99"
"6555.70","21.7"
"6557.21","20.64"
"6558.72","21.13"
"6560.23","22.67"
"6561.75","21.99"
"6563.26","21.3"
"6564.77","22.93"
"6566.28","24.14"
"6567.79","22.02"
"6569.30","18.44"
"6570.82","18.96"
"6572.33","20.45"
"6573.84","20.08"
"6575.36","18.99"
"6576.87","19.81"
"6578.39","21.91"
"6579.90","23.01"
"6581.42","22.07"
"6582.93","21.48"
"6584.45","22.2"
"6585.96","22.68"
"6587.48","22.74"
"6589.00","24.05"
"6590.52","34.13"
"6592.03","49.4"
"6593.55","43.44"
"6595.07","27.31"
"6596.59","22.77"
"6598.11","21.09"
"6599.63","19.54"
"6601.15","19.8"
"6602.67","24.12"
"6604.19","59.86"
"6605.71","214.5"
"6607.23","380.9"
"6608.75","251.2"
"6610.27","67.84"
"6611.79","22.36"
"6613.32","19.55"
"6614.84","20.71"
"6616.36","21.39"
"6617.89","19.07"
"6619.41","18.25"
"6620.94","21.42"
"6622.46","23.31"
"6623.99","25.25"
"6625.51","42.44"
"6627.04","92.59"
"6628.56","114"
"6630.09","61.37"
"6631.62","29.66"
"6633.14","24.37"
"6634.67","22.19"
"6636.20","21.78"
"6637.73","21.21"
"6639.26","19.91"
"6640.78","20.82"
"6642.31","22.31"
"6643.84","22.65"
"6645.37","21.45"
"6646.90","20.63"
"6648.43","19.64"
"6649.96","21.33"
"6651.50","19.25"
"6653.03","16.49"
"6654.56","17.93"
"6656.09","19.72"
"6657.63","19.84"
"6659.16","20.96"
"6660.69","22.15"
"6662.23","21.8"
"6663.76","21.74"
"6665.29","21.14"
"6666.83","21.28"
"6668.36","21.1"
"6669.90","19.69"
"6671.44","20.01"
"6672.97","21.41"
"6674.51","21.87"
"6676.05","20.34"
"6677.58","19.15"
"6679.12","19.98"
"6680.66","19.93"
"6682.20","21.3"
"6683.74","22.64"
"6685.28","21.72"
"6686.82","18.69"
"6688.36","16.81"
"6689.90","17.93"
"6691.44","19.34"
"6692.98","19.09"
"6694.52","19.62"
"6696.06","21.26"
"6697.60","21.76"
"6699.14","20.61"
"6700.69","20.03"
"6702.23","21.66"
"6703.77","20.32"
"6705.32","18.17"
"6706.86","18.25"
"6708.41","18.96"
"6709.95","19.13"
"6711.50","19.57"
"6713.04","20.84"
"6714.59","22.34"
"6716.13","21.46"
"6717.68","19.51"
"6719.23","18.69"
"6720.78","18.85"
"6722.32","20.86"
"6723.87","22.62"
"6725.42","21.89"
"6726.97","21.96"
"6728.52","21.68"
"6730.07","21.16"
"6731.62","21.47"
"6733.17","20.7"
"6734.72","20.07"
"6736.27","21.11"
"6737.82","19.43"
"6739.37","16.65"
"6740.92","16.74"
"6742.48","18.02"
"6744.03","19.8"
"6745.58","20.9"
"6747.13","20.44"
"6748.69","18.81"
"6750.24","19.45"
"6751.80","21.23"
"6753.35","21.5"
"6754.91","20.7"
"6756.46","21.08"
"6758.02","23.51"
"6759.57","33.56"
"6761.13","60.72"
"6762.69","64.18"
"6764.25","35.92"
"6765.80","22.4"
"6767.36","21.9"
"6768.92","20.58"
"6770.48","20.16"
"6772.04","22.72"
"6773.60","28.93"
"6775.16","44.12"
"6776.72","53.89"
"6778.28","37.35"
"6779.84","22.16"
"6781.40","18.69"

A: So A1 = 0.17 mag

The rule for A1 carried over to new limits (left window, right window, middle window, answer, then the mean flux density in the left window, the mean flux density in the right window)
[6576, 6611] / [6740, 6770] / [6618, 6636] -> 0.30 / 62.4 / 26.3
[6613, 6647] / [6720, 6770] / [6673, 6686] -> 0.34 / 32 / 24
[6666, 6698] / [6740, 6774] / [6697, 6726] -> 0.11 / 20.2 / 26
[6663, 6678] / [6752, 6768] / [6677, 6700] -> 0.16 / 20.8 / 32.2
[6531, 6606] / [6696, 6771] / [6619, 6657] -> -0.22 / 26.3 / 22.7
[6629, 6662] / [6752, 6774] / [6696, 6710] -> 0.32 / 24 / 29.6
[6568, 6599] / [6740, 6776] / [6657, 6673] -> 0.22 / 24.7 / 26.9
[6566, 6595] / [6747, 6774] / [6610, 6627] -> -0.14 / 24.8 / 27.8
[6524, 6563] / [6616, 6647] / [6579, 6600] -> 0.02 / 21.2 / 33.1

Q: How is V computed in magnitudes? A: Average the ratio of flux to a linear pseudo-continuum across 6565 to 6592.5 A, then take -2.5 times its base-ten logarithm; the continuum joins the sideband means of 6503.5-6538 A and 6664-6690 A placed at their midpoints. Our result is -0.14 mag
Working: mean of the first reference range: 20.8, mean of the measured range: 23.4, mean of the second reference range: 20.4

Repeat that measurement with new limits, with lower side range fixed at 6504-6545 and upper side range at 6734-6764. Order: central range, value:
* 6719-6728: 0.184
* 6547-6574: 0.002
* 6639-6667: 0.139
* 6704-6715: 0.248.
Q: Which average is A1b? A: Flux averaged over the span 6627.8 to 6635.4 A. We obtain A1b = 50.4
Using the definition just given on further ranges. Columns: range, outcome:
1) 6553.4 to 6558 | 21.5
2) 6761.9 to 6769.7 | 33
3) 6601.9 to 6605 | 44.7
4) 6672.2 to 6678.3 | 20.7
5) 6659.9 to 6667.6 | 21.6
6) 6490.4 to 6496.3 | 21.9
